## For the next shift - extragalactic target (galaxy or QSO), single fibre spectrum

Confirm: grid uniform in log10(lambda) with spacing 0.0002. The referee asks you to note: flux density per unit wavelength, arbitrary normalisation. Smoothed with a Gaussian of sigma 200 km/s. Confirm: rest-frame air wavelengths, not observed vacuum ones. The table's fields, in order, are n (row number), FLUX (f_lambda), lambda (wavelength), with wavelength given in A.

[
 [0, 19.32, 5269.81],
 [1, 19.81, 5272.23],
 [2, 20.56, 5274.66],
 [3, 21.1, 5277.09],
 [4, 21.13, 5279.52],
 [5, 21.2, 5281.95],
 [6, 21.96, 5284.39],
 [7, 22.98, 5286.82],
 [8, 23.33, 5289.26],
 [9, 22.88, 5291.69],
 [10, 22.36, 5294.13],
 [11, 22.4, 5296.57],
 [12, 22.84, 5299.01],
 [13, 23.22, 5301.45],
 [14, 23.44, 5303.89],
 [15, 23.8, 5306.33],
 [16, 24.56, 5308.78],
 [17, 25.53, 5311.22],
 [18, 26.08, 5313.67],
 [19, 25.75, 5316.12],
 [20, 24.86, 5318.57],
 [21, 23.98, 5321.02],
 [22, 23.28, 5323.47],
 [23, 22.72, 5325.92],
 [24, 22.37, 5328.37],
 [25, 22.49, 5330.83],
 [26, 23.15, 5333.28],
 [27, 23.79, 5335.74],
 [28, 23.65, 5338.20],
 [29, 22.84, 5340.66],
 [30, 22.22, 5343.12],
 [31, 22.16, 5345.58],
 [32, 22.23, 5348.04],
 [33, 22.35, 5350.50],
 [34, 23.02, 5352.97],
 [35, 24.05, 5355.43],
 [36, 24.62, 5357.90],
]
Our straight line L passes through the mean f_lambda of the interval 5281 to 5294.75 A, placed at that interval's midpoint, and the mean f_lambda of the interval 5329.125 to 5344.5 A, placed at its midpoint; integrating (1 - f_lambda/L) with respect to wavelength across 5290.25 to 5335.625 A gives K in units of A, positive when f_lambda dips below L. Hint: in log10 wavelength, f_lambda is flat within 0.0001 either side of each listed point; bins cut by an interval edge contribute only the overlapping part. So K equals -1.8 A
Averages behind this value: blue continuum 22.5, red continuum 23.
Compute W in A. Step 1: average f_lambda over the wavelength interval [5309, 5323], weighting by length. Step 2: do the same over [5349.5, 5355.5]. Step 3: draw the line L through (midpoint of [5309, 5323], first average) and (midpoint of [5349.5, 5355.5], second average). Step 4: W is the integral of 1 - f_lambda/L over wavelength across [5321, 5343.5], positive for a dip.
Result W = 1.0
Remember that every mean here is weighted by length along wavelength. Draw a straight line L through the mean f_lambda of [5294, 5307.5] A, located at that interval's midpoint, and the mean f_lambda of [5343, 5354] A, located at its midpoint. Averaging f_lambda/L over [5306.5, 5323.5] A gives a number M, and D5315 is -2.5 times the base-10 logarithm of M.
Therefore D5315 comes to -0.09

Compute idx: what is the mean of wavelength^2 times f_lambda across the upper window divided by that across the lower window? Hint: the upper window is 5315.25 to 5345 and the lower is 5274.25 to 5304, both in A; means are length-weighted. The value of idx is 1.07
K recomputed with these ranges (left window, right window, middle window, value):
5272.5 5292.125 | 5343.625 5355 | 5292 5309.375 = -0.94 A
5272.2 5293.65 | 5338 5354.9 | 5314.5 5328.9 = -1.07 A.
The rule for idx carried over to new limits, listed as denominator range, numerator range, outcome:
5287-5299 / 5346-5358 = 1.04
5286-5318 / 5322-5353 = 0.97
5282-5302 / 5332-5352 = 1.03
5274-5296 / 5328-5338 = 1.07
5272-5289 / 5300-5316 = 1.15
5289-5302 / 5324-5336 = 1.02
